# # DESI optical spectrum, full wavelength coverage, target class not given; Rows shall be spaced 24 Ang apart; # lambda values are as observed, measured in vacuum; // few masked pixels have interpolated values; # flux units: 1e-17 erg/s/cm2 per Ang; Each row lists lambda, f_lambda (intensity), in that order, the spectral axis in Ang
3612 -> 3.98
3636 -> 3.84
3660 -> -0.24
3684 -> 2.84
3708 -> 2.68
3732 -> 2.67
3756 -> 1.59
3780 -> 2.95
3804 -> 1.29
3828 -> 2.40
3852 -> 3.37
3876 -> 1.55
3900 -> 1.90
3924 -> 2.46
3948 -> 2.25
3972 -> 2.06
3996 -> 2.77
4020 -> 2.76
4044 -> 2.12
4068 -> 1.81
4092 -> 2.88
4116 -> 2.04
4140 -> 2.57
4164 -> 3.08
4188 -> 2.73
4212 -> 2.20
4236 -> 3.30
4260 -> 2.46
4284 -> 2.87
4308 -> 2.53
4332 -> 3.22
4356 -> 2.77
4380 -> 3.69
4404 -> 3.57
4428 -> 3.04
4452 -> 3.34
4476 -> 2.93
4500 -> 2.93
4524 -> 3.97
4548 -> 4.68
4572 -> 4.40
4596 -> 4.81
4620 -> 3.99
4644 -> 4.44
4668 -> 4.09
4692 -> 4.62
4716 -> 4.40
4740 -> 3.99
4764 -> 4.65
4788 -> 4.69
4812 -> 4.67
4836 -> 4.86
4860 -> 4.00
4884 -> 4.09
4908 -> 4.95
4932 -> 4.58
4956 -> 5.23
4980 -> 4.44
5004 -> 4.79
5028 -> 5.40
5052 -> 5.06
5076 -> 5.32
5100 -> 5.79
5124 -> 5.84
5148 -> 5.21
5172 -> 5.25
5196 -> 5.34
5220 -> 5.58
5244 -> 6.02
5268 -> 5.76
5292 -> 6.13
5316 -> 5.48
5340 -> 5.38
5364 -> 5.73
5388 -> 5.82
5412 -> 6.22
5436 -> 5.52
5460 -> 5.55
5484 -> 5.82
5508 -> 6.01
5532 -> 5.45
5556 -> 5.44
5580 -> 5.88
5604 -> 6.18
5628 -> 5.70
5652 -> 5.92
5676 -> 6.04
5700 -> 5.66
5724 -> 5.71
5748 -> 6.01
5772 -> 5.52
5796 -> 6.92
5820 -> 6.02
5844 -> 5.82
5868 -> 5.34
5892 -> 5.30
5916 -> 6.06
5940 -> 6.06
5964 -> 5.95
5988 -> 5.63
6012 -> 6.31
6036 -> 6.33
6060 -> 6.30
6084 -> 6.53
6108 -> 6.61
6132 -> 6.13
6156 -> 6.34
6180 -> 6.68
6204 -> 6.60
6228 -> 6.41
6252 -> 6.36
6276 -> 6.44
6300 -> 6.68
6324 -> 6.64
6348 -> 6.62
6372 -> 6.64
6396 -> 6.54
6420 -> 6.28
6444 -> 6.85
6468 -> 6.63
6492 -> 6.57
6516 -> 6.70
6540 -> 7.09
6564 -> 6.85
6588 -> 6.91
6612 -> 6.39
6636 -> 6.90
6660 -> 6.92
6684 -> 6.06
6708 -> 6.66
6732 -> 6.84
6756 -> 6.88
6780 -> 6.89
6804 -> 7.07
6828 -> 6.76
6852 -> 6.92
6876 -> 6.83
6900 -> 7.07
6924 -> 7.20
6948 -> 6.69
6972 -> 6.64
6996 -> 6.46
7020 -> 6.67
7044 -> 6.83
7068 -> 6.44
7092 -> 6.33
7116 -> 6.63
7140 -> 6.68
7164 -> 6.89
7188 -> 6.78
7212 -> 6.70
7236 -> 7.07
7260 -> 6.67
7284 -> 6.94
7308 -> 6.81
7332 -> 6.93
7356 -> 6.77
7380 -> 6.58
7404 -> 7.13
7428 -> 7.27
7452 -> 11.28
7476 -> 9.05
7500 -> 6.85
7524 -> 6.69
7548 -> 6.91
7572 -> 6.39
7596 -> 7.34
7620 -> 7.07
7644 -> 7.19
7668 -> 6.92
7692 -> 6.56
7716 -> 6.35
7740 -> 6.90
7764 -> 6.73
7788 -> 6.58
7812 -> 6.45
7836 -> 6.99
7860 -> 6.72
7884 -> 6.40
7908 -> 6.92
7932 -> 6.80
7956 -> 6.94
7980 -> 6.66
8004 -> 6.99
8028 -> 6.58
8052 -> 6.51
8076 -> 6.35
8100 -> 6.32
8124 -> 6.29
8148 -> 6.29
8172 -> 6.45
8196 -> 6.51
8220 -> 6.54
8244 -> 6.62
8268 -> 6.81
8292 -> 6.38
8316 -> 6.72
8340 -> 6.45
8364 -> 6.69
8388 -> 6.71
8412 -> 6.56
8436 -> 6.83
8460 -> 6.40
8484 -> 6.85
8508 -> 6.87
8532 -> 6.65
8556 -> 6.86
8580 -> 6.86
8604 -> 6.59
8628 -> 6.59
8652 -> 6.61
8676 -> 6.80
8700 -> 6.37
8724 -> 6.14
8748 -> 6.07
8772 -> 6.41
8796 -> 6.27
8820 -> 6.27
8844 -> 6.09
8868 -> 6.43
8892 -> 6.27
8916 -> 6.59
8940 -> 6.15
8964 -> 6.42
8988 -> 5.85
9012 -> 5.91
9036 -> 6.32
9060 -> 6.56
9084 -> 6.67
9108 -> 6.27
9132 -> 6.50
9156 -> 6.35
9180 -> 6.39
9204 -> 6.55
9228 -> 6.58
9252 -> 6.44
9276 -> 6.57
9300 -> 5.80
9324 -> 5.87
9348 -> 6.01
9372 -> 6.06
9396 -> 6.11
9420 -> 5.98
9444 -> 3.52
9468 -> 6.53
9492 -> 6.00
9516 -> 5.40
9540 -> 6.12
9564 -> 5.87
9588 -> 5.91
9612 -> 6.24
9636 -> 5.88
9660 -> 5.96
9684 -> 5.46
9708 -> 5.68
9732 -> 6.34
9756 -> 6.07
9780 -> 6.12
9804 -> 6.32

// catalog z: 0.135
